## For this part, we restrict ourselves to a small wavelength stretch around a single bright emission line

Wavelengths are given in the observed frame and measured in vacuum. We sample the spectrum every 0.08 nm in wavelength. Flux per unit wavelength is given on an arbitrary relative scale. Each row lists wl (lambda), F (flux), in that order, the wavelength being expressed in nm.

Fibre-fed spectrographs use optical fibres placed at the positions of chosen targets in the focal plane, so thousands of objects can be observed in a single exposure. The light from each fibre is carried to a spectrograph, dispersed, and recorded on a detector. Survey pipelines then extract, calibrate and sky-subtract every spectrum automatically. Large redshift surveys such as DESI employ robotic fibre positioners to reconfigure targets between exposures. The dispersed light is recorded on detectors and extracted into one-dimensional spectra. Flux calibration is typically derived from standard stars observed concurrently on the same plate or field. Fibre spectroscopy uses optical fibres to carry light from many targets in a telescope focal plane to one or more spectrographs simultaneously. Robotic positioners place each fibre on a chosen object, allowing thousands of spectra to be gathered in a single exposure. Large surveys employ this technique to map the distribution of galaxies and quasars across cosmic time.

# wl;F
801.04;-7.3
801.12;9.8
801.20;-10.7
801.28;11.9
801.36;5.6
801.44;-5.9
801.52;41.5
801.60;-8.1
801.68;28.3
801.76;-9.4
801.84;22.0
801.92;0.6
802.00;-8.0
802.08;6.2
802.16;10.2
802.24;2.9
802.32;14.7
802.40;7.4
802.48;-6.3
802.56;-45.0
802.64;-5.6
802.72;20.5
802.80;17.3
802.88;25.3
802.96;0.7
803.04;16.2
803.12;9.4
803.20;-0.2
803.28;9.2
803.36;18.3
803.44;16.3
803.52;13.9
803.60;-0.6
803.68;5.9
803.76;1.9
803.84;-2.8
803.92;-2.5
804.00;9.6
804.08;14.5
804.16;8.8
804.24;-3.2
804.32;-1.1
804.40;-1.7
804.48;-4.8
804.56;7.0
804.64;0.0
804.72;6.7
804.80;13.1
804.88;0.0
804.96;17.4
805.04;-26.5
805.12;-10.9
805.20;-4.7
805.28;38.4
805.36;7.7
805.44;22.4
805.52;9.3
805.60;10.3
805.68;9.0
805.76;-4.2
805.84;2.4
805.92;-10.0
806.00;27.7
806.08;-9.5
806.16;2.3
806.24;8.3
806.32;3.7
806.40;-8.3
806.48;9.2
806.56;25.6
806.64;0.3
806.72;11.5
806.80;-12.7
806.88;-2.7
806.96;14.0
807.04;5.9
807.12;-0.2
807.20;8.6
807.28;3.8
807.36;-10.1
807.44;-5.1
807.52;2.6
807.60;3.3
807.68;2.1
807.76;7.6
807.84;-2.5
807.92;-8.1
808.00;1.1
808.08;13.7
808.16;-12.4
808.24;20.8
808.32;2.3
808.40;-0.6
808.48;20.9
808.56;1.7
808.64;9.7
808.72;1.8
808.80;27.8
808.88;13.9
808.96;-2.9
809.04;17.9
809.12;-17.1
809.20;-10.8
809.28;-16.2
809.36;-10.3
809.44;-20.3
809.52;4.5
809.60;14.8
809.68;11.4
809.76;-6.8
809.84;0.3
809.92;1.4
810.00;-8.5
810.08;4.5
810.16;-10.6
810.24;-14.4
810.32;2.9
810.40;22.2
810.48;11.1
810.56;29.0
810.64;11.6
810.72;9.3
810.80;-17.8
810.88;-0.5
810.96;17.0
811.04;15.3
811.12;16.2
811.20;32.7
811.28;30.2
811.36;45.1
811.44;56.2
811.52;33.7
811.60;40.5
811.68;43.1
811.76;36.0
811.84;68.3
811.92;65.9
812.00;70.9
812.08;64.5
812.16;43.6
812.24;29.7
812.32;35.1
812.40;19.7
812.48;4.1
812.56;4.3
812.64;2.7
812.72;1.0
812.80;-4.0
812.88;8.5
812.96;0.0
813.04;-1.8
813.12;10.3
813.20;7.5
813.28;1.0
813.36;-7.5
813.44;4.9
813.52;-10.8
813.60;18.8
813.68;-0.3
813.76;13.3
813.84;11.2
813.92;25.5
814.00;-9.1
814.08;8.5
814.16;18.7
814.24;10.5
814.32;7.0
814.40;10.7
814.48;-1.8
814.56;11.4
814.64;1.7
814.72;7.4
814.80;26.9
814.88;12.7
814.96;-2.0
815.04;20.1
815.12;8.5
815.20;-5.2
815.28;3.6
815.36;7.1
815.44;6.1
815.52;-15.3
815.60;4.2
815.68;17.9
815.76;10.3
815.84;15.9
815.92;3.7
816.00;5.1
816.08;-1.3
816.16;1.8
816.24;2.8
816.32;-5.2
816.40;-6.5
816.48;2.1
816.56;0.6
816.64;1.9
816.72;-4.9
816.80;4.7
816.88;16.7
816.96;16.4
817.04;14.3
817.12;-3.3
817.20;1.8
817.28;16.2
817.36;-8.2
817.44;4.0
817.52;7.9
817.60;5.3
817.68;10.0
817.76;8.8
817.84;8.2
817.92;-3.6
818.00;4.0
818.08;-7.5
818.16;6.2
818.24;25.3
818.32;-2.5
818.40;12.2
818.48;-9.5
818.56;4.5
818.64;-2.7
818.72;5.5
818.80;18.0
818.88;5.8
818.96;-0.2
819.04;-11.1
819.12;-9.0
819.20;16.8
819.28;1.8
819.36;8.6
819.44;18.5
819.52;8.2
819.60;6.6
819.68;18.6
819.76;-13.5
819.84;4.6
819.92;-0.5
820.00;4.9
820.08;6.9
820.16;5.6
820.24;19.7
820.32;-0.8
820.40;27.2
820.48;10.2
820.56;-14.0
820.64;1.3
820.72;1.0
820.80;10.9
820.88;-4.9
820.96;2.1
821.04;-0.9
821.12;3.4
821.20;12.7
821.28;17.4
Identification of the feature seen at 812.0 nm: [O II] 3727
